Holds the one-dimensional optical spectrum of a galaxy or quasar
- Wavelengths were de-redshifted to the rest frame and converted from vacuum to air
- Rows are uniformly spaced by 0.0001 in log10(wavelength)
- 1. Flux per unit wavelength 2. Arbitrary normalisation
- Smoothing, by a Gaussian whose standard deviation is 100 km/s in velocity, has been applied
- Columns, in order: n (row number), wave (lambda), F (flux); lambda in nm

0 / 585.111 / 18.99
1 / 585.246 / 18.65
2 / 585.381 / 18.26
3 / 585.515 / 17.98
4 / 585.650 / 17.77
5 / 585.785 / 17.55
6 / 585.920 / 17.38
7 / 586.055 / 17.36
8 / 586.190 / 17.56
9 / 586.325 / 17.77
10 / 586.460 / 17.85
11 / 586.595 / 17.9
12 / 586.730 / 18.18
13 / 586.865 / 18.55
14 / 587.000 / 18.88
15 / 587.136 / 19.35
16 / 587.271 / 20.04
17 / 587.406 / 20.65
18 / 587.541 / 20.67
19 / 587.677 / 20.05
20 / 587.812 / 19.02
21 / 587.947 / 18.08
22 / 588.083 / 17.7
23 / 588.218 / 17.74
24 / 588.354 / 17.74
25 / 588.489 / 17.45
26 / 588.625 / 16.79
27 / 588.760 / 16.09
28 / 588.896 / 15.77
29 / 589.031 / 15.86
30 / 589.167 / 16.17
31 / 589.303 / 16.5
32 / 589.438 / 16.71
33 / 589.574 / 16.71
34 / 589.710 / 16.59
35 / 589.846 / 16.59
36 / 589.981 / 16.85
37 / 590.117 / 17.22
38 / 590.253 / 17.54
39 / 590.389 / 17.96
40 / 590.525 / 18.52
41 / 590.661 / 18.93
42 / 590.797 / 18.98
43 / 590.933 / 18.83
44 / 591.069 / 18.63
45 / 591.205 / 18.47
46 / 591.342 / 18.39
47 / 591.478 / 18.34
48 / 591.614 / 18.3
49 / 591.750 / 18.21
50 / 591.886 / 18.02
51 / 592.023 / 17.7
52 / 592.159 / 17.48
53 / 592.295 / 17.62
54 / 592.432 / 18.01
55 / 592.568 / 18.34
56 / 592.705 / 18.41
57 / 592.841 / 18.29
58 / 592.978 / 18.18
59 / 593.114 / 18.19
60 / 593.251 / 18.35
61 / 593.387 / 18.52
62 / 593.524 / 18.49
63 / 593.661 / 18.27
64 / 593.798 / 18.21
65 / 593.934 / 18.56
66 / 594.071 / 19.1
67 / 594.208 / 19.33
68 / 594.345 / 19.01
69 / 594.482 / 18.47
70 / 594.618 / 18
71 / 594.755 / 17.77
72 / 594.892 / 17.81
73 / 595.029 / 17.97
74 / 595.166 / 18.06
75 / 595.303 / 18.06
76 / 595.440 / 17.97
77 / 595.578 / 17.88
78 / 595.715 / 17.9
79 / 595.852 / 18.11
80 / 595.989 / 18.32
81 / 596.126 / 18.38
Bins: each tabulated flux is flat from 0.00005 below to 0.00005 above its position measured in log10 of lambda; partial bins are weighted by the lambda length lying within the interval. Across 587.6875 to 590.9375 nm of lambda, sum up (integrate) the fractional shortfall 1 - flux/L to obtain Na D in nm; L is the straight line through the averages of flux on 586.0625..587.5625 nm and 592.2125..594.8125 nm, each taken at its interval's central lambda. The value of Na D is 0.22 nm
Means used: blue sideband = 18.7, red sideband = 18.4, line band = 17.4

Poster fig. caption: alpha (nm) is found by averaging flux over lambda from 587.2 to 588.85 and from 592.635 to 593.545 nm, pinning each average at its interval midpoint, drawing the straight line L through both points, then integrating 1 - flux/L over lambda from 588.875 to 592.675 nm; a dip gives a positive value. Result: 0.15 nm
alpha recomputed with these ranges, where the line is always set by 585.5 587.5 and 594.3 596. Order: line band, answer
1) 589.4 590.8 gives 0.06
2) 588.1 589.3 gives 0.10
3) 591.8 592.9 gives 0.01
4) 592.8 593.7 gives -0.01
